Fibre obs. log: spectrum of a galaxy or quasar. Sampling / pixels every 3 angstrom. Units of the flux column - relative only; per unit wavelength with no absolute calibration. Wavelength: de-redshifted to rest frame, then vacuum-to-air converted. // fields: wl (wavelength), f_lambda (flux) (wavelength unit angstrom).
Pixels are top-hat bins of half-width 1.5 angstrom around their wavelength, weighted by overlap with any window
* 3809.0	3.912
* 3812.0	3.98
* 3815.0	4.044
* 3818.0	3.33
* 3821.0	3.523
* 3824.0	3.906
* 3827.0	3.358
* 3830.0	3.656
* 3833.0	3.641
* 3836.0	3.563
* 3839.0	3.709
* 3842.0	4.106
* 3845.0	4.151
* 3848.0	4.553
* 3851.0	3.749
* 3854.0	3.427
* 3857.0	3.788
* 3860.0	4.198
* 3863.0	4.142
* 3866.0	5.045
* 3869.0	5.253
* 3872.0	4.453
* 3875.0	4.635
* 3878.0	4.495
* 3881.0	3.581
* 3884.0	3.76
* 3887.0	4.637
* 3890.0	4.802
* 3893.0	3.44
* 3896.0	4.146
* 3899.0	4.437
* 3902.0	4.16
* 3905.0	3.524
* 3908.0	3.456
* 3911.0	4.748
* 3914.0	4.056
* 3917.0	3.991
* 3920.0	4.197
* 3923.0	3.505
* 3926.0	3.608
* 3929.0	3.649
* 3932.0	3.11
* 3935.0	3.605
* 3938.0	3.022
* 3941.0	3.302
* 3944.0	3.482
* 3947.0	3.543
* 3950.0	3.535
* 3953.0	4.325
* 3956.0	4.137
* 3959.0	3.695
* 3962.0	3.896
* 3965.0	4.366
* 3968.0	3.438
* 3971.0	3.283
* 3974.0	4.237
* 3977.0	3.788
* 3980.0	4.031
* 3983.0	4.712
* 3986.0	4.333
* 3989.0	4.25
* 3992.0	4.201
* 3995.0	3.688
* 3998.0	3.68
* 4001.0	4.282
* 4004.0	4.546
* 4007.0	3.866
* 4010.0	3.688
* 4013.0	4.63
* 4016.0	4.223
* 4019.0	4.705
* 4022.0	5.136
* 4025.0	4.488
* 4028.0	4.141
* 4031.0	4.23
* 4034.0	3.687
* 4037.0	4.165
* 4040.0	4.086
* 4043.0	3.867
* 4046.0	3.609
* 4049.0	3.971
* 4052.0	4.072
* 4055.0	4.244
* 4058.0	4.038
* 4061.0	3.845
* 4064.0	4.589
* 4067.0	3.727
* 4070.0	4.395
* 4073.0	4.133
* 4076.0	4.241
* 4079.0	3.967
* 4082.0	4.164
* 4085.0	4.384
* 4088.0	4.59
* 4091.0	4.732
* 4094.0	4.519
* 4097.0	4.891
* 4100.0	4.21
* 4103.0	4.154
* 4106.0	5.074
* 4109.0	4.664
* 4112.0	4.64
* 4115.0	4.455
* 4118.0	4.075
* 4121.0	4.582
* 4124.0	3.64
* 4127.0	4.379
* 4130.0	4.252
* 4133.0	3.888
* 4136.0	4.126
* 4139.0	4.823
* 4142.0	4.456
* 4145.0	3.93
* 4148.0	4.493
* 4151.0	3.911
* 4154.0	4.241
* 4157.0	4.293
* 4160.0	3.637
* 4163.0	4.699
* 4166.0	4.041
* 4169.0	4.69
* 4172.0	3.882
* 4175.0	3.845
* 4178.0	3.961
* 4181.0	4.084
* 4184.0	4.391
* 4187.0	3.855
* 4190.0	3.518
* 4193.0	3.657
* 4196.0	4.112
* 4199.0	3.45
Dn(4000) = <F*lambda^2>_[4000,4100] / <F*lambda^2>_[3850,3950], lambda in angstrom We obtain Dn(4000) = 1.15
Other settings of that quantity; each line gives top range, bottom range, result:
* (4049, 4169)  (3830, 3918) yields 1.17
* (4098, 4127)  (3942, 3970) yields 1.25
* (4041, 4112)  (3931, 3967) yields 1.24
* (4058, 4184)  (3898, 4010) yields 1.20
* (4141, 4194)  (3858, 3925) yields 1.12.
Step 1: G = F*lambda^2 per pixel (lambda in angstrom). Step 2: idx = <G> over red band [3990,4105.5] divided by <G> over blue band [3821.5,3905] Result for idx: 1.13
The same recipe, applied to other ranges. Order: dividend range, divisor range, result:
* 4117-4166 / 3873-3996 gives 1.19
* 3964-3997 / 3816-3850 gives 1.15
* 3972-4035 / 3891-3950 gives 1.18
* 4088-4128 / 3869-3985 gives 1.24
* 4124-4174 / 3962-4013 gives 1.13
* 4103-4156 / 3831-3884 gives 1.20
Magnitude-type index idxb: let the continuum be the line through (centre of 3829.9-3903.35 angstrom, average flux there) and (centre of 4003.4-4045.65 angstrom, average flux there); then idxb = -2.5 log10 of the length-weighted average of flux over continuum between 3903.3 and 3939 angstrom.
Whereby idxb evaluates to 0.126 mag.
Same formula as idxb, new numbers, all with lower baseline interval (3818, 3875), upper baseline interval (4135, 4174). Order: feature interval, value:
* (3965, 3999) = 0.03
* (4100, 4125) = -0.05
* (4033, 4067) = 0.04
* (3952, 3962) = 0.02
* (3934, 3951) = 0.20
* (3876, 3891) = -0.06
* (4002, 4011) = 0.02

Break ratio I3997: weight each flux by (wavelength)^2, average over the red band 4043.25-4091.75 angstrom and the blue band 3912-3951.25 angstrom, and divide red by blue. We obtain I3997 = 1.2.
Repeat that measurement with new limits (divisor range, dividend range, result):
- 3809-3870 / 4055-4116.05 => 1.25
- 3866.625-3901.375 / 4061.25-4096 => 1.09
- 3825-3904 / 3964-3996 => 1.04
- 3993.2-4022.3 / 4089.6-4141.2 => 1.11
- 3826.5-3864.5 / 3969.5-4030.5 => 1.18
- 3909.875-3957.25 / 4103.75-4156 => 1.28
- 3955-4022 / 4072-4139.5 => 1.13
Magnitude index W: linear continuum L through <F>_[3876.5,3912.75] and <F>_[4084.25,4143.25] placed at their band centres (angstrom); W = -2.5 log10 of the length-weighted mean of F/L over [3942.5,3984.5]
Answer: 0.08 mag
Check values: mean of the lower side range 4.1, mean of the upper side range 4.43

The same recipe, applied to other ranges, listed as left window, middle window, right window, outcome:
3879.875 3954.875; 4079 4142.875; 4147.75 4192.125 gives -0.10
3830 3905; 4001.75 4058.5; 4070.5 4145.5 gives 0.03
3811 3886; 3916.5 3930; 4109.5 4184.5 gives 0.08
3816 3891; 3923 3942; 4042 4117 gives 0.21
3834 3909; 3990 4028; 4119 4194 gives -0.03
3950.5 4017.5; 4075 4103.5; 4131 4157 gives -0.06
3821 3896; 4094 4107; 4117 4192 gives -0.11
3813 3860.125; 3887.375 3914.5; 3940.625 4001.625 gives -0.07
